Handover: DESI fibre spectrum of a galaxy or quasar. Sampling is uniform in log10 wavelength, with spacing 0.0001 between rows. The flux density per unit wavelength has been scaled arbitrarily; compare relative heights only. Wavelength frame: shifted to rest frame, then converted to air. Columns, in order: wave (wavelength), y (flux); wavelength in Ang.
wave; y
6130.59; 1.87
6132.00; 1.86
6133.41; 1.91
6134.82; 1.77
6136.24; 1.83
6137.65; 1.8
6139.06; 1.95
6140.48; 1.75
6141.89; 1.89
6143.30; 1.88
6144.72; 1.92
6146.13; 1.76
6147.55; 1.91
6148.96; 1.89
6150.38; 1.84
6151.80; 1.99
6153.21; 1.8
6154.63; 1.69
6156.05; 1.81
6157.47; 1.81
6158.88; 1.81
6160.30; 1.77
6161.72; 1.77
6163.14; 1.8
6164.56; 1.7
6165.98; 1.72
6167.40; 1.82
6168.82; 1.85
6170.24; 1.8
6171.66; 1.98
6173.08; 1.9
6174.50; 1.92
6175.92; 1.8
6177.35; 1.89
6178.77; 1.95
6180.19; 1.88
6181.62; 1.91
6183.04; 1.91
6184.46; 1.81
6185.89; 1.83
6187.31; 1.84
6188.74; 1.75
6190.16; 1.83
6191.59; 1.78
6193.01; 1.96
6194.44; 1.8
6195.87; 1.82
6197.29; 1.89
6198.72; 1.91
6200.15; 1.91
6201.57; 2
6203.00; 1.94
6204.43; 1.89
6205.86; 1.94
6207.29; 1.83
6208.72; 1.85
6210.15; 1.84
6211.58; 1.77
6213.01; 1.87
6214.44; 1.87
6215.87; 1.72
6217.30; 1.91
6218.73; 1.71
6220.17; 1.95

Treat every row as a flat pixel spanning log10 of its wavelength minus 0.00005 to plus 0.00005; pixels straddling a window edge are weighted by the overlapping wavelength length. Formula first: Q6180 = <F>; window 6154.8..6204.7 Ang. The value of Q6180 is 1.85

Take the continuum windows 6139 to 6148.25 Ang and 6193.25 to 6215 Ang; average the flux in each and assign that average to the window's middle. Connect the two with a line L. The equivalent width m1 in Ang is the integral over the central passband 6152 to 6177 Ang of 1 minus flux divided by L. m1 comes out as 0.7 Ang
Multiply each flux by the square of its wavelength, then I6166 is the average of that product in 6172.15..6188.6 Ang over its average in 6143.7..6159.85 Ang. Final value 1.03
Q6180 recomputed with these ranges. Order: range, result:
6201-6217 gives 1.87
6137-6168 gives 1.82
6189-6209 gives 1.88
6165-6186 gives 1.86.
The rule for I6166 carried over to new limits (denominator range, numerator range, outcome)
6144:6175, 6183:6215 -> 1.03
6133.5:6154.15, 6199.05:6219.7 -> 1.03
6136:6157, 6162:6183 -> 1.01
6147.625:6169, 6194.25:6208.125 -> 1.06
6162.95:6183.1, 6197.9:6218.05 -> 1.02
